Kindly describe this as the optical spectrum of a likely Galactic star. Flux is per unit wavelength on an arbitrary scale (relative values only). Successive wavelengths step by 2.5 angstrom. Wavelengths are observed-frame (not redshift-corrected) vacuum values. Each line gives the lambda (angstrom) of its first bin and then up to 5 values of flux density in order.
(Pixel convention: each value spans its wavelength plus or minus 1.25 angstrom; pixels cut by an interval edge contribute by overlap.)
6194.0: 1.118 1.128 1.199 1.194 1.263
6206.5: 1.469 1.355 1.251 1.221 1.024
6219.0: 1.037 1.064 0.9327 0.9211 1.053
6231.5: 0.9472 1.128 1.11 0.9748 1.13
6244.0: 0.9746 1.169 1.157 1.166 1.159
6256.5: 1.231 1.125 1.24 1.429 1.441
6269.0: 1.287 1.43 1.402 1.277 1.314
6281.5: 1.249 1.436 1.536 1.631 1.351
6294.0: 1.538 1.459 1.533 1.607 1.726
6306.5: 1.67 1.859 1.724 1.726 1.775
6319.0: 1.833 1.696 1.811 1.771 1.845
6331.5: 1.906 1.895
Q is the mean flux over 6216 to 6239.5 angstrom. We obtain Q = 1.02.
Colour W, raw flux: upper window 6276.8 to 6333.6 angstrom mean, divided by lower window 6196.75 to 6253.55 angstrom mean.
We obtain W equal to 1.5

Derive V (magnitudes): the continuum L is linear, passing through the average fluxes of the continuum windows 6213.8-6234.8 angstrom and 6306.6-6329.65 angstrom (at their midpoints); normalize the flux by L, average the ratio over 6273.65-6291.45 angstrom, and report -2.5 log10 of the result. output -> 0.07 mag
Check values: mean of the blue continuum 1.03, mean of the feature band 1.4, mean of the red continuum 1.77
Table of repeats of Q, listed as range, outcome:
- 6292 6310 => 1.61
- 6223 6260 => 1.08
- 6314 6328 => 1.77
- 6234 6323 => 1.41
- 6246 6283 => 1.27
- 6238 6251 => 1.09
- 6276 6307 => 1.49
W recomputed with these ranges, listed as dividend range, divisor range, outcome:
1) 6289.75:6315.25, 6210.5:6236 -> 1.53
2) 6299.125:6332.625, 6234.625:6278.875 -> 1.44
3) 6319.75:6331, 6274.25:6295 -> 1.27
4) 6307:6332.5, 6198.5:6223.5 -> 1.49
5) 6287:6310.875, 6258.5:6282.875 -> 1.21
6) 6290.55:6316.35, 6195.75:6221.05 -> 1.35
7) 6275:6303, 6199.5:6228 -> 1.25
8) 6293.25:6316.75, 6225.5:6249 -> 1.58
